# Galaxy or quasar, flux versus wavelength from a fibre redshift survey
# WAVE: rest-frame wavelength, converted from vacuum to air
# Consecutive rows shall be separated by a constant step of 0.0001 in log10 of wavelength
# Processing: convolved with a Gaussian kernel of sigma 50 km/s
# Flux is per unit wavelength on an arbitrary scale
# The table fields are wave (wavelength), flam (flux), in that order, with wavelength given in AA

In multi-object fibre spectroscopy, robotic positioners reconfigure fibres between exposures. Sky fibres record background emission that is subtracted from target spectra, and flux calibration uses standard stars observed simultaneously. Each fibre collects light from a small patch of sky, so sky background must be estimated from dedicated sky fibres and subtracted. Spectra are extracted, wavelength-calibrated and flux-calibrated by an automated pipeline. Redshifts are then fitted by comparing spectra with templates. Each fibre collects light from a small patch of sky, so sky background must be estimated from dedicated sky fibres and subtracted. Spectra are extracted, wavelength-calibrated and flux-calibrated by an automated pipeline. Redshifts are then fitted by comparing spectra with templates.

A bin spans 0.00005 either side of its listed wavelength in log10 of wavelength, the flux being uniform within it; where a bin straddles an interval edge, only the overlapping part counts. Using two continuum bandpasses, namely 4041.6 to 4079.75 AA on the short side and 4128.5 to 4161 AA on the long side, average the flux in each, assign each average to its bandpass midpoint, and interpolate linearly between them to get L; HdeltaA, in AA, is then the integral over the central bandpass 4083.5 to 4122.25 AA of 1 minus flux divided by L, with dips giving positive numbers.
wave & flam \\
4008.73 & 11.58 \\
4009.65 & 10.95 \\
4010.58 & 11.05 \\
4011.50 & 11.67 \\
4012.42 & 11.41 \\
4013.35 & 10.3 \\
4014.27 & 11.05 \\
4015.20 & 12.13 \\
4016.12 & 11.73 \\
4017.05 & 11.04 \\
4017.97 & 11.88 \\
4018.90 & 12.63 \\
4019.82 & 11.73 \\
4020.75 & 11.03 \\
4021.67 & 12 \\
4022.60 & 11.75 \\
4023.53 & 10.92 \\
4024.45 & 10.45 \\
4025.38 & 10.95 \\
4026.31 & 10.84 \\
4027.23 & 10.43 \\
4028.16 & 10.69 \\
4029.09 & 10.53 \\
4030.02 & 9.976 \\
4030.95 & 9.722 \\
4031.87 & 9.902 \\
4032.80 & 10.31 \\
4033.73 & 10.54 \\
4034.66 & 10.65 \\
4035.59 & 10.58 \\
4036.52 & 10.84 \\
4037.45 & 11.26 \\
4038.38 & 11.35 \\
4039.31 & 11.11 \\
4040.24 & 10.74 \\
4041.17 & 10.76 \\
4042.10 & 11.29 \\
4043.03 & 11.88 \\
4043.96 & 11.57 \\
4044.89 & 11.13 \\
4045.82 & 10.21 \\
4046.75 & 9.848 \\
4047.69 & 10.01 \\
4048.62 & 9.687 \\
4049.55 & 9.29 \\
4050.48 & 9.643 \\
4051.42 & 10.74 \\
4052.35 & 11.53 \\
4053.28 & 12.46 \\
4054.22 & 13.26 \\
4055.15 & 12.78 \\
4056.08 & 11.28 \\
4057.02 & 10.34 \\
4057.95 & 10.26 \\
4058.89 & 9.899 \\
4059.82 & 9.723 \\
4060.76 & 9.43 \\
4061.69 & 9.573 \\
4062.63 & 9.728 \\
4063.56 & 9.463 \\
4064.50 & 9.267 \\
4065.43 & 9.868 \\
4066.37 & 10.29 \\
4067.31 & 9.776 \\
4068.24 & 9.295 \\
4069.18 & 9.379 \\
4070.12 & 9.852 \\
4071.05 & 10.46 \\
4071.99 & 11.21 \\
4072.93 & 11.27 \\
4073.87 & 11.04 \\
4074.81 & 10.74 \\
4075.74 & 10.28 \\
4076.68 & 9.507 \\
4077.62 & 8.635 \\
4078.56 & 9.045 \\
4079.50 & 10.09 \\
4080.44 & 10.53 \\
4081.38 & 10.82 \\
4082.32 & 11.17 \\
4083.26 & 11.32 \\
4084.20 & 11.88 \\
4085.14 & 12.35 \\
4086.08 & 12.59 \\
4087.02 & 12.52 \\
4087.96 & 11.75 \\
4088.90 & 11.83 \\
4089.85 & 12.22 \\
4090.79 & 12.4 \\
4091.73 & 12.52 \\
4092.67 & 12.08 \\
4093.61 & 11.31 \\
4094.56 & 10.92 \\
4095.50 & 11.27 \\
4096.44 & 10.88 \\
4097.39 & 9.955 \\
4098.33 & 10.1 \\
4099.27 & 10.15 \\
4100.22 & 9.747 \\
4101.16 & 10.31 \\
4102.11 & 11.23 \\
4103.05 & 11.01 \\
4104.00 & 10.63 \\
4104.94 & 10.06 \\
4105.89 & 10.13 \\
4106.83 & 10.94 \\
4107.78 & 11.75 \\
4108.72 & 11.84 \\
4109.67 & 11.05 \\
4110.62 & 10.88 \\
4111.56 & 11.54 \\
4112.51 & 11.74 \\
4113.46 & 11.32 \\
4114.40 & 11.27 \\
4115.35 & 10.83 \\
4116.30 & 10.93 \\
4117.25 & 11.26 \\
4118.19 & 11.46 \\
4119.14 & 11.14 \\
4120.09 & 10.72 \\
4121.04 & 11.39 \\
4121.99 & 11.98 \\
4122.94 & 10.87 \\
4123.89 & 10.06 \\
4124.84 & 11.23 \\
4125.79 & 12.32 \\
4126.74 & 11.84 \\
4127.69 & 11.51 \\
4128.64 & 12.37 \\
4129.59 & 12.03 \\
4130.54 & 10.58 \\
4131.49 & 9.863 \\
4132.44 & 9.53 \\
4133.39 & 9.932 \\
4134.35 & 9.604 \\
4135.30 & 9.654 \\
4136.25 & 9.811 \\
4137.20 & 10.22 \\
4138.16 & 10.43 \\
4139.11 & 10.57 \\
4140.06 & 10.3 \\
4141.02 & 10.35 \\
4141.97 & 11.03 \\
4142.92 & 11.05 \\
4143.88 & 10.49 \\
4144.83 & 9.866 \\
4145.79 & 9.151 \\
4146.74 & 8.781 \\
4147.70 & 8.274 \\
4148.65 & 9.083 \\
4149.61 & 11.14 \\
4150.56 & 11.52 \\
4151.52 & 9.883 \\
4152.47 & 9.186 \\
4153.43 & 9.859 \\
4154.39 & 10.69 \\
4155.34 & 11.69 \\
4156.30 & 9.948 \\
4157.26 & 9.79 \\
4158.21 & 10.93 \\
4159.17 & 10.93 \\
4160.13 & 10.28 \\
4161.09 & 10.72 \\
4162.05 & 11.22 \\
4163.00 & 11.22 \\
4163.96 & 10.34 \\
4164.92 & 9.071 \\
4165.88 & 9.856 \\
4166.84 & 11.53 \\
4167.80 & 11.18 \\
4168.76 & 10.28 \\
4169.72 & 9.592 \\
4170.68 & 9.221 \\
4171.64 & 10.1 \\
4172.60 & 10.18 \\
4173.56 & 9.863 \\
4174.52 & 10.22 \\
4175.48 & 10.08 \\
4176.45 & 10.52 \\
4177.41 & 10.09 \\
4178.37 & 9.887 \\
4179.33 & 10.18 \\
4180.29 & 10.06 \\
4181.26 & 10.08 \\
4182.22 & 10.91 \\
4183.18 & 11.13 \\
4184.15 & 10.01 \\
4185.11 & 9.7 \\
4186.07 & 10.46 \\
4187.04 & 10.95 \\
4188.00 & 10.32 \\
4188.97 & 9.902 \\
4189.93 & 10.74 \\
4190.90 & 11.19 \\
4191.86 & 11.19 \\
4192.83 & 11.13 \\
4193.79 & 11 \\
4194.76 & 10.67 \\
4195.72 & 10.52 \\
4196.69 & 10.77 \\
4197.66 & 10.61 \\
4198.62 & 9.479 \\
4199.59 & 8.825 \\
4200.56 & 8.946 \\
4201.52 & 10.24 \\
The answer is -3.6 AA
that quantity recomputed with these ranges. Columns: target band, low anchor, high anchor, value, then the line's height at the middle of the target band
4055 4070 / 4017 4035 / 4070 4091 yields 1.40 AA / 11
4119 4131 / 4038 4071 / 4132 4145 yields -1.34 AA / 10.3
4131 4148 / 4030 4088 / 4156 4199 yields 0.83 AA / 10.5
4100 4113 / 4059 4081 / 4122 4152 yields -0.92 AA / 10.2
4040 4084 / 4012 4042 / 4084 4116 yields 2.65 AA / 11.1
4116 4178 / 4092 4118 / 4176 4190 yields 0.84 AA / 10.6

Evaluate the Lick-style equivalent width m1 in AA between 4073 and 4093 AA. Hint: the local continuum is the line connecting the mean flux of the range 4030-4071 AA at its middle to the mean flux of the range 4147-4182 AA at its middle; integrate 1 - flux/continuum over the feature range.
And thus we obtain -1.5 AA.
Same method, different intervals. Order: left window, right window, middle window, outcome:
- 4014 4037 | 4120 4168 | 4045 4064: 0.67 AA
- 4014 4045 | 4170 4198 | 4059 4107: 0.81 AA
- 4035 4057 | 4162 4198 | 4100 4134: -1.13 AA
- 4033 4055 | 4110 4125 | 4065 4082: 1.36 AA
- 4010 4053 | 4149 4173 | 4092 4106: -0.07 AA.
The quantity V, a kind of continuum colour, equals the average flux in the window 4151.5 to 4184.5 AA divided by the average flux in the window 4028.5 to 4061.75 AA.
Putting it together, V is 1.0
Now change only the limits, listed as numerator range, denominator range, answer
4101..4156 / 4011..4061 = 0.98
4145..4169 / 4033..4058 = 0.94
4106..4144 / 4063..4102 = 1.02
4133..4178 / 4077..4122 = 0.92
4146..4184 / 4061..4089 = 0.98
